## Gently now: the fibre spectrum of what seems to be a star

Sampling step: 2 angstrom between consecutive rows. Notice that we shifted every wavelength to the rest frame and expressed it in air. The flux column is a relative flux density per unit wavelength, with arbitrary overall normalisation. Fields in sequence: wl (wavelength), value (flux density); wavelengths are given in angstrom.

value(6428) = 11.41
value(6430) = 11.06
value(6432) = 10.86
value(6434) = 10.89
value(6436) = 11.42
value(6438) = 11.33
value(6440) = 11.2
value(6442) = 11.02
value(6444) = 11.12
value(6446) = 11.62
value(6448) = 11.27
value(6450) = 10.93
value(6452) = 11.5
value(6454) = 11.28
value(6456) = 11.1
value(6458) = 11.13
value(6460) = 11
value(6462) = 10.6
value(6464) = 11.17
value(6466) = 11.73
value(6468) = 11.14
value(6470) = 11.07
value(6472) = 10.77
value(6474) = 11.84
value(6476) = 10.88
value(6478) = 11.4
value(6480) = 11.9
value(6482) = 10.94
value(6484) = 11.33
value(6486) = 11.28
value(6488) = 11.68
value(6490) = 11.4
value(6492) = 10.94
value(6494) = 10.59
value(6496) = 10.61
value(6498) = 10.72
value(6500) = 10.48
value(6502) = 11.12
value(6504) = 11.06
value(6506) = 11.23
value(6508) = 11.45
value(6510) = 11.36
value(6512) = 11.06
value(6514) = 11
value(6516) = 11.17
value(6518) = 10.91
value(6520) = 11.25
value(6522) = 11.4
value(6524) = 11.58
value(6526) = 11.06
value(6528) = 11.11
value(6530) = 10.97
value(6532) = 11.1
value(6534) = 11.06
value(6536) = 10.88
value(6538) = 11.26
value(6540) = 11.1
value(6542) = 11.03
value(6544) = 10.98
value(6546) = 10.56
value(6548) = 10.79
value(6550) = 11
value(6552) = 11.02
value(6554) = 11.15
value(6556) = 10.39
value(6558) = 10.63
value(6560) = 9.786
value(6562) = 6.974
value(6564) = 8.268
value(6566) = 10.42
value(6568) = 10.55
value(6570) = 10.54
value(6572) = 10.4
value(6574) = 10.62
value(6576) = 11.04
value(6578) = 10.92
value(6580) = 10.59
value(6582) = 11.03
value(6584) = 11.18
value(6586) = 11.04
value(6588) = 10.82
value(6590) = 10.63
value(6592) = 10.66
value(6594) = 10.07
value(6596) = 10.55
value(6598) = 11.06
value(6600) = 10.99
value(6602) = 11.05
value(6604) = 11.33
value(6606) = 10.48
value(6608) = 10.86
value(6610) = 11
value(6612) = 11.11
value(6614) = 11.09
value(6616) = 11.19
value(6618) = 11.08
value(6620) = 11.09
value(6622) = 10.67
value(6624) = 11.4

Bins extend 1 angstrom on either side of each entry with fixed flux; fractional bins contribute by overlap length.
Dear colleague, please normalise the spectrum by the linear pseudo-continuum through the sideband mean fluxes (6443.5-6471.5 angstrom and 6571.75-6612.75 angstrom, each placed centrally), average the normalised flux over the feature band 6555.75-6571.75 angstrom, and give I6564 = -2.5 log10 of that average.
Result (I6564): 0.13 mag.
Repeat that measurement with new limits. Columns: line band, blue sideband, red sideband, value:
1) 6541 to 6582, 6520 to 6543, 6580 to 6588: 0.07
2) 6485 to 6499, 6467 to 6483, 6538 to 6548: 0.01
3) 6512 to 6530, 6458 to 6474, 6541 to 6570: -0.06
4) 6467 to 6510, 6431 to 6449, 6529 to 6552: -0.01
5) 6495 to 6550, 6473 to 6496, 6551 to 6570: -0.05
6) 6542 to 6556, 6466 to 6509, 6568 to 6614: 0.01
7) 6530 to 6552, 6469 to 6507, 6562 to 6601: -0.02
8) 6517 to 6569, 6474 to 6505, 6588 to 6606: 0.03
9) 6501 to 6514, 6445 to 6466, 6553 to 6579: -0.05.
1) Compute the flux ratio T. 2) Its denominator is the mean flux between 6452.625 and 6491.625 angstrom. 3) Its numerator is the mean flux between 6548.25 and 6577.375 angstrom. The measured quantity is 0.9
